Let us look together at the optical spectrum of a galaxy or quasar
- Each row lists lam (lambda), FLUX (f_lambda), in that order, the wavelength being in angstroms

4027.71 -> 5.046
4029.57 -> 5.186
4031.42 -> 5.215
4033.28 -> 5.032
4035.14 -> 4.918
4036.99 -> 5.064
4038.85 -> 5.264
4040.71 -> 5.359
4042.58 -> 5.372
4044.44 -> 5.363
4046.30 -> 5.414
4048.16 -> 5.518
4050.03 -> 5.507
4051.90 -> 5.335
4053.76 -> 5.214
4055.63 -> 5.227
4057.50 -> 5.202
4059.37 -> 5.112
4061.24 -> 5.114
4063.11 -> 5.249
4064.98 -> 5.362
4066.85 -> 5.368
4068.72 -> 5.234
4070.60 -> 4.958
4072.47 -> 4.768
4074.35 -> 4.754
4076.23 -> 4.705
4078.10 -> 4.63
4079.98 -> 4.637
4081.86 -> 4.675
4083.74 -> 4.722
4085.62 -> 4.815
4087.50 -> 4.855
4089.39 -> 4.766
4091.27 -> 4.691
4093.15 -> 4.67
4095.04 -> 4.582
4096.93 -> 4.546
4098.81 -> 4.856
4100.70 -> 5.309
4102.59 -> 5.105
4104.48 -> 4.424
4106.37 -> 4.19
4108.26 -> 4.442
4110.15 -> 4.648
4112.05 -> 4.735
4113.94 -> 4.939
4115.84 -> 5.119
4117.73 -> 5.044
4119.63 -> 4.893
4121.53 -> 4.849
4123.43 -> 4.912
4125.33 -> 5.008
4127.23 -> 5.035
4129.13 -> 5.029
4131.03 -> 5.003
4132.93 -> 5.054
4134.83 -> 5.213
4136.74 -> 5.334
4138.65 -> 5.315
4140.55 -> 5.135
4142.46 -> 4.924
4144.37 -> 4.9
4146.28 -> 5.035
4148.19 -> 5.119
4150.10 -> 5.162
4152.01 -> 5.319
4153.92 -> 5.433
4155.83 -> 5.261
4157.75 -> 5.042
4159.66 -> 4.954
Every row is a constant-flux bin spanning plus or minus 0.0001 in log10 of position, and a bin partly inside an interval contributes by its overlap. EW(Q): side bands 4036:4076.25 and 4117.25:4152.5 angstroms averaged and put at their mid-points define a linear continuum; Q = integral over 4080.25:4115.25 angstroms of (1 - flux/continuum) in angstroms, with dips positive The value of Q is 2.8 angstroms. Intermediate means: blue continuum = 5.21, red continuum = 5.06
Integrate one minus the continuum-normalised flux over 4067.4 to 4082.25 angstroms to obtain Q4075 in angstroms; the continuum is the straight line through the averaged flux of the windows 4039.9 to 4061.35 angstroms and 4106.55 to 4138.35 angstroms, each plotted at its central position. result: 1.1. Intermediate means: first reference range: 5.32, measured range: 4.81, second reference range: 4.94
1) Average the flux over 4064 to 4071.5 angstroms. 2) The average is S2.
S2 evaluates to 5.23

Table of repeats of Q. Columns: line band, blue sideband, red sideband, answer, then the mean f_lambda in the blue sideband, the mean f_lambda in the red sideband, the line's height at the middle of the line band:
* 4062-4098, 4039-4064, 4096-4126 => 1.6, 5.3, 4.81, 5.07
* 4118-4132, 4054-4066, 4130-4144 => 0.5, 5.21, 5.13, 5.14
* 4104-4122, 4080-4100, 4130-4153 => 0.6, 4.72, 5.13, 4.9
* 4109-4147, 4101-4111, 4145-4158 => -0.9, 4.61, 5.2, 4.89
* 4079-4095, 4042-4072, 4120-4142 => 1.5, 5.28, 5.07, 5.19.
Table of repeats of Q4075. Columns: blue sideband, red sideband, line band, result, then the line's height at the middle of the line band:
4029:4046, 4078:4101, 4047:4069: -1.2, 5.02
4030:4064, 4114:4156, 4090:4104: 0.9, 5.16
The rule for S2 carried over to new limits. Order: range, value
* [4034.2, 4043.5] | 5.19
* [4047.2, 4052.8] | 5.45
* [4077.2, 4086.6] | 4.7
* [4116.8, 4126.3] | 4.94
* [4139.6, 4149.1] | 5.02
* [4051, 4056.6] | 5.26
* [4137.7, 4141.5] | 5.23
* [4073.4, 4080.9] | 4.68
